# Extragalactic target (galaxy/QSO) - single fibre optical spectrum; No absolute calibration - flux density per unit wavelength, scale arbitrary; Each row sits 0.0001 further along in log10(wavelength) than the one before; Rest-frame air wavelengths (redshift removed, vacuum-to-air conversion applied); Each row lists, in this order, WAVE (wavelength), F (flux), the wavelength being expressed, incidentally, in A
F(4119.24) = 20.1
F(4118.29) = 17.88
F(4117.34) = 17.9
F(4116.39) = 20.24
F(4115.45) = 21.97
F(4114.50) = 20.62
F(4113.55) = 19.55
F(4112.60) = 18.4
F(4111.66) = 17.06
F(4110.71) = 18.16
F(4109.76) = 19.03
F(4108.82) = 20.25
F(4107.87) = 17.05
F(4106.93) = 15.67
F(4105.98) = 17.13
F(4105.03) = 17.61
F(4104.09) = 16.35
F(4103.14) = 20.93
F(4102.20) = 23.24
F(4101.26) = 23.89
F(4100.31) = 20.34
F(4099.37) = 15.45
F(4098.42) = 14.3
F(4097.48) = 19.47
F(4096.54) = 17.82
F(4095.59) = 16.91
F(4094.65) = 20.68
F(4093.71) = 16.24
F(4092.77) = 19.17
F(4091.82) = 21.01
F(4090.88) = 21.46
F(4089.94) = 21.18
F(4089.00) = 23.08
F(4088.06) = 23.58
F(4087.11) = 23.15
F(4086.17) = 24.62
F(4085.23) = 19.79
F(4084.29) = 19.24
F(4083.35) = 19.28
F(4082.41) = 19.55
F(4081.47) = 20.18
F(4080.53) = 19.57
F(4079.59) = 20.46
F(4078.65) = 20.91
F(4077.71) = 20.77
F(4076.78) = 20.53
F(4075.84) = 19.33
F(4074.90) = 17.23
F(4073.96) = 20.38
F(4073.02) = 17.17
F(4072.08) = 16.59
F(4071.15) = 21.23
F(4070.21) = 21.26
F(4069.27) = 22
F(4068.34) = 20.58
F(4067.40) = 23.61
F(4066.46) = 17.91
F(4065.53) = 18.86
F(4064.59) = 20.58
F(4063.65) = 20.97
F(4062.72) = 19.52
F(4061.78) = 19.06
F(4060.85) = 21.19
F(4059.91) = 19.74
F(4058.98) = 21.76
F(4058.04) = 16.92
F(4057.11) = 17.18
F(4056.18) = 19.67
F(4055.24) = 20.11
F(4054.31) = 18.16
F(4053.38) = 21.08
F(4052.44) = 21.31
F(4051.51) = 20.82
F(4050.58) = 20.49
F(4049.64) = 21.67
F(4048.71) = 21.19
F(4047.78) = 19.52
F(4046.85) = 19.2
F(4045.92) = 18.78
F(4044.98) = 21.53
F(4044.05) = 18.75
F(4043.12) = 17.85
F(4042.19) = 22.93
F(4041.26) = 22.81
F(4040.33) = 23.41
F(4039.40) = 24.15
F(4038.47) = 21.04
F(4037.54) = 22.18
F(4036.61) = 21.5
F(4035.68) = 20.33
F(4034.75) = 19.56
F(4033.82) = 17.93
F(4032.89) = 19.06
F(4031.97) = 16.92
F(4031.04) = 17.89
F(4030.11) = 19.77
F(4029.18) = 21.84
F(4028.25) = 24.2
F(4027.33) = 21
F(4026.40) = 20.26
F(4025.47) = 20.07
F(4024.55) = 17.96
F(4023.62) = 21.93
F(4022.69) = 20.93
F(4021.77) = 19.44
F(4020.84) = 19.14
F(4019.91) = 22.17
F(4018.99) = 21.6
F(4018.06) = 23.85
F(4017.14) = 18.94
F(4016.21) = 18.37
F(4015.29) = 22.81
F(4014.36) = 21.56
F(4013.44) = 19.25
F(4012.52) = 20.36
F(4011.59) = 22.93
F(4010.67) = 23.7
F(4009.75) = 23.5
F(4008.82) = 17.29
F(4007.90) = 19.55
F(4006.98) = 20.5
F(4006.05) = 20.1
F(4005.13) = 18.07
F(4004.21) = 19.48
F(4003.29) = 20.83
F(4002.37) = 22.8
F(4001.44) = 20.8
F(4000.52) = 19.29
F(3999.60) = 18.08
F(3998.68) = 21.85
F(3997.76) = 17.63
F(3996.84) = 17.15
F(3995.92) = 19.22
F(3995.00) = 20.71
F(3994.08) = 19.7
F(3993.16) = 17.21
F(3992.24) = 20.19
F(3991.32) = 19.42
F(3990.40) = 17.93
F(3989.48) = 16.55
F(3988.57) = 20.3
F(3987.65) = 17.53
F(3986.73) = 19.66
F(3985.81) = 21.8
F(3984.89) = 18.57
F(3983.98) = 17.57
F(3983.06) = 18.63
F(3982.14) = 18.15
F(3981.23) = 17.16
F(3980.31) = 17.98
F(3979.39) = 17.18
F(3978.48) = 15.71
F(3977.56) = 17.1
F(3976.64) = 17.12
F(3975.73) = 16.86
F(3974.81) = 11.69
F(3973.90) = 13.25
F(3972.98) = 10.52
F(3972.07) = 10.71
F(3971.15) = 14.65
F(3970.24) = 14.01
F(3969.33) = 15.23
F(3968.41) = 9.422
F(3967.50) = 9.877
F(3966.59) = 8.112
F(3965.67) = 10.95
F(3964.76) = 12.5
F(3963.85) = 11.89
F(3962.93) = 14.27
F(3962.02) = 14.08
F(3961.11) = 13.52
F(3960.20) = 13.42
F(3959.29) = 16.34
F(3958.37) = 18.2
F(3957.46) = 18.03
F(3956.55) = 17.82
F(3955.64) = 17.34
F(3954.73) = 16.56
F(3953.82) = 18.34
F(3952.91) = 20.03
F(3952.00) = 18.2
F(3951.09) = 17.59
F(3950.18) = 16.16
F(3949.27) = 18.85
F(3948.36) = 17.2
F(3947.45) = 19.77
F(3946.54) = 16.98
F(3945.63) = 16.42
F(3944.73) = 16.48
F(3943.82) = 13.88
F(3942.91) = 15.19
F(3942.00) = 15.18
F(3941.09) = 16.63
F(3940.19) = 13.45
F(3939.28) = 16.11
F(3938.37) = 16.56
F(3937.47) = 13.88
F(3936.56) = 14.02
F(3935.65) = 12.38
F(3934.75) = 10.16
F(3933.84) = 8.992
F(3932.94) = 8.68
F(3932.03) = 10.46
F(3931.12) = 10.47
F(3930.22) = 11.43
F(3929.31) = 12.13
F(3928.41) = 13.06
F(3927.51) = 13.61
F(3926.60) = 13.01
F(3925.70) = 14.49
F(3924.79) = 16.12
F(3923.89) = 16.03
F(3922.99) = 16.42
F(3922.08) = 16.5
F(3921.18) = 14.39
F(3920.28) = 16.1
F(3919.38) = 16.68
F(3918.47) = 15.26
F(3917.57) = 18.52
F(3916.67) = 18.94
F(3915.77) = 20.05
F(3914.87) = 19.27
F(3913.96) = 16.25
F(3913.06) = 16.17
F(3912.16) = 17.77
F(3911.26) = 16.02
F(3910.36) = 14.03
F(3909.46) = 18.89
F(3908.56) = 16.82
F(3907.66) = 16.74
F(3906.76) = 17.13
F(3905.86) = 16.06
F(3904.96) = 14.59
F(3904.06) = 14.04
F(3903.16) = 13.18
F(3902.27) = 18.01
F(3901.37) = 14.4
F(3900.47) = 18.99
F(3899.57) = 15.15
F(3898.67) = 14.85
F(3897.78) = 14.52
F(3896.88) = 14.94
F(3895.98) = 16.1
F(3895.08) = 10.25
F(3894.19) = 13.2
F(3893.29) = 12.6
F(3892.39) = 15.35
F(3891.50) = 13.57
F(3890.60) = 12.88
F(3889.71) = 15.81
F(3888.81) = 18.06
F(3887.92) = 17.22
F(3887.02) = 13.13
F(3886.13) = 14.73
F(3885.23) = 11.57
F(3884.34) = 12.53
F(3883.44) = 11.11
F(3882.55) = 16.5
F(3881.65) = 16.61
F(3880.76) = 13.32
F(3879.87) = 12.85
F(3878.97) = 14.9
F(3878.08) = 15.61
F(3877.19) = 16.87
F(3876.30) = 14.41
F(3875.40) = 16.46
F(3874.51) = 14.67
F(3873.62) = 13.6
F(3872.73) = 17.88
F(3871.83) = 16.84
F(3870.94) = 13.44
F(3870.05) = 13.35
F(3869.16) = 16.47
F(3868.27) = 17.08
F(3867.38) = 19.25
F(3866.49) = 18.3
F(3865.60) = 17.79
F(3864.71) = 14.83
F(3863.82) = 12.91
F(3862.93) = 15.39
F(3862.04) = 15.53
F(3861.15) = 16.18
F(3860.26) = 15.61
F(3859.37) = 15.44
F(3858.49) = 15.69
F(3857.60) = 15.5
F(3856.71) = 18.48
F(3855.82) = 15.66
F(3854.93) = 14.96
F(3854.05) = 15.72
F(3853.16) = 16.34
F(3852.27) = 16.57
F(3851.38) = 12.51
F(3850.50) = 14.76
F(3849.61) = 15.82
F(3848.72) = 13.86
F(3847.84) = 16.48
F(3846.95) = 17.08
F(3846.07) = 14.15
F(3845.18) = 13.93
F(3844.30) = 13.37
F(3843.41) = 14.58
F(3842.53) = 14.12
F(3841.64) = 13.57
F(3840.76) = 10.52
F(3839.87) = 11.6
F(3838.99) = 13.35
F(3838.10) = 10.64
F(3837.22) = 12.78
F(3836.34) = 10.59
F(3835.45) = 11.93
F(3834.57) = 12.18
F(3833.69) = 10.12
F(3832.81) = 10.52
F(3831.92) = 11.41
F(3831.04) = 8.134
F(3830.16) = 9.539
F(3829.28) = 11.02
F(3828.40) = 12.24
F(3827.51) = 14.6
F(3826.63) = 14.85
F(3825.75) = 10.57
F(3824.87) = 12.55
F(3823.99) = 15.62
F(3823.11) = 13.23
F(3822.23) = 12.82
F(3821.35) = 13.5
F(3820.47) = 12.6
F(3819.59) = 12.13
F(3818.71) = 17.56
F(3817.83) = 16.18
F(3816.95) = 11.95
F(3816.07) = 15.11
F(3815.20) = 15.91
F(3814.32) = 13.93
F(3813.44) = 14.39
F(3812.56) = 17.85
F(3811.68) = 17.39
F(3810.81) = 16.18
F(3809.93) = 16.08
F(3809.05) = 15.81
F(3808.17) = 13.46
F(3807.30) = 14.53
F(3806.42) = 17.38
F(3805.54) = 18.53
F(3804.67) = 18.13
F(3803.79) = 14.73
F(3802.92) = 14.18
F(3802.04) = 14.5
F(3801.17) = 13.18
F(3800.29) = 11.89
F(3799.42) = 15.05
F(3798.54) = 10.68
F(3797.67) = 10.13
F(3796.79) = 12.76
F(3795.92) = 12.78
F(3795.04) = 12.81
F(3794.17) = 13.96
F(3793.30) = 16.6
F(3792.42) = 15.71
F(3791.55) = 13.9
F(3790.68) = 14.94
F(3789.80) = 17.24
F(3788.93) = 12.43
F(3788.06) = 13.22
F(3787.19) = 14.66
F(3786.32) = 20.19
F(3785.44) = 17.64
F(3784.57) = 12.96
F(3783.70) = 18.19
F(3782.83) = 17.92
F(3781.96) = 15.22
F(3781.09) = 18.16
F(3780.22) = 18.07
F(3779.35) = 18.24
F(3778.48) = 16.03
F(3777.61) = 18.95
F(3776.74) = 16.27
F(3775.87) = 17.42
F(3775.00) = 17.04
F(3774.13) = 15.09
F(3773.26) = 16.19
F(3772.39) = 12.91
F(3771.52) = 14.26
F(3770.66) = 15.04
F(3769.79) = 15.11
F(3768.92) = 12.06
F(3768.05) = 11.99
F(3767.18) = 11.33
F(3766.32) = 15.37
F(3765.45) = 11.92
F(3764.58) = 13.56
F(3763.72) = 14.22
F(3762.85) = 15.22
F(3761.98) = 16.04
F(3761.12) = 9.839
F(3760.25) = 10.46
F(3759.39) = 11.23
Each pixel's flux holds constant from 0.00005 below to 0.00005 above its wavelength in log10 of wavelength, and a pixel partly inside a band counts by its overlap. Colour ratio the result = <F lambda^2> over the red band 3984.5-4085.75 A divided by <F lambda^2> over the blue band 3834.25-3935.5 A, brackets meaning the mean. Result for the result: 1.5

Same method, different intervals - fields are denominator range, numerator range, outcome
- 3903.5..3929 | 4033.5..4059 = 1.35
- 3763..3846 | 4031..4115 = 1.60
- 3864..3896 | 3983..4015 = 1.40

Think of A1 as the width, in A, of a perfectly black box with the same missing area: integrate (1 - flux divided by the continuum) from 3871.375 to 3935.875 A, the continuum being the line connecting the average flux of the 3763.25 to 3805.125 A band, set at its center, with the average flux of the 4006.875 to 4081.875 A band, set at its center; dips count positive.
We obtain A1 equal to 9.3 A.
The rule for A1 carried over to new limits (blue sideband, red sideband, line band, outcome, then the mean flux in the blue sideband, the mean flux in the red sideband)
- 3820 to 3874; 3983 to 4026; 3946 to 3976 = 5.53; 14.1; 19.9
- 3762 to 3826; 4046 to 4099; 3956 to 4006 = 4.60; 14.9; 20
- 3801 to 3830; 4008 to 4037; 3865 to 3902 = 3.25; 14.6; 20.5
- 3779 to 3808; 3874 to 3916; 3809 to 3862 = 4.28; 15.1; 15.3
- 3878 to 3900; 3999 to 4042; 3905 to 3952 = 2.22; 14.3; 20.7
